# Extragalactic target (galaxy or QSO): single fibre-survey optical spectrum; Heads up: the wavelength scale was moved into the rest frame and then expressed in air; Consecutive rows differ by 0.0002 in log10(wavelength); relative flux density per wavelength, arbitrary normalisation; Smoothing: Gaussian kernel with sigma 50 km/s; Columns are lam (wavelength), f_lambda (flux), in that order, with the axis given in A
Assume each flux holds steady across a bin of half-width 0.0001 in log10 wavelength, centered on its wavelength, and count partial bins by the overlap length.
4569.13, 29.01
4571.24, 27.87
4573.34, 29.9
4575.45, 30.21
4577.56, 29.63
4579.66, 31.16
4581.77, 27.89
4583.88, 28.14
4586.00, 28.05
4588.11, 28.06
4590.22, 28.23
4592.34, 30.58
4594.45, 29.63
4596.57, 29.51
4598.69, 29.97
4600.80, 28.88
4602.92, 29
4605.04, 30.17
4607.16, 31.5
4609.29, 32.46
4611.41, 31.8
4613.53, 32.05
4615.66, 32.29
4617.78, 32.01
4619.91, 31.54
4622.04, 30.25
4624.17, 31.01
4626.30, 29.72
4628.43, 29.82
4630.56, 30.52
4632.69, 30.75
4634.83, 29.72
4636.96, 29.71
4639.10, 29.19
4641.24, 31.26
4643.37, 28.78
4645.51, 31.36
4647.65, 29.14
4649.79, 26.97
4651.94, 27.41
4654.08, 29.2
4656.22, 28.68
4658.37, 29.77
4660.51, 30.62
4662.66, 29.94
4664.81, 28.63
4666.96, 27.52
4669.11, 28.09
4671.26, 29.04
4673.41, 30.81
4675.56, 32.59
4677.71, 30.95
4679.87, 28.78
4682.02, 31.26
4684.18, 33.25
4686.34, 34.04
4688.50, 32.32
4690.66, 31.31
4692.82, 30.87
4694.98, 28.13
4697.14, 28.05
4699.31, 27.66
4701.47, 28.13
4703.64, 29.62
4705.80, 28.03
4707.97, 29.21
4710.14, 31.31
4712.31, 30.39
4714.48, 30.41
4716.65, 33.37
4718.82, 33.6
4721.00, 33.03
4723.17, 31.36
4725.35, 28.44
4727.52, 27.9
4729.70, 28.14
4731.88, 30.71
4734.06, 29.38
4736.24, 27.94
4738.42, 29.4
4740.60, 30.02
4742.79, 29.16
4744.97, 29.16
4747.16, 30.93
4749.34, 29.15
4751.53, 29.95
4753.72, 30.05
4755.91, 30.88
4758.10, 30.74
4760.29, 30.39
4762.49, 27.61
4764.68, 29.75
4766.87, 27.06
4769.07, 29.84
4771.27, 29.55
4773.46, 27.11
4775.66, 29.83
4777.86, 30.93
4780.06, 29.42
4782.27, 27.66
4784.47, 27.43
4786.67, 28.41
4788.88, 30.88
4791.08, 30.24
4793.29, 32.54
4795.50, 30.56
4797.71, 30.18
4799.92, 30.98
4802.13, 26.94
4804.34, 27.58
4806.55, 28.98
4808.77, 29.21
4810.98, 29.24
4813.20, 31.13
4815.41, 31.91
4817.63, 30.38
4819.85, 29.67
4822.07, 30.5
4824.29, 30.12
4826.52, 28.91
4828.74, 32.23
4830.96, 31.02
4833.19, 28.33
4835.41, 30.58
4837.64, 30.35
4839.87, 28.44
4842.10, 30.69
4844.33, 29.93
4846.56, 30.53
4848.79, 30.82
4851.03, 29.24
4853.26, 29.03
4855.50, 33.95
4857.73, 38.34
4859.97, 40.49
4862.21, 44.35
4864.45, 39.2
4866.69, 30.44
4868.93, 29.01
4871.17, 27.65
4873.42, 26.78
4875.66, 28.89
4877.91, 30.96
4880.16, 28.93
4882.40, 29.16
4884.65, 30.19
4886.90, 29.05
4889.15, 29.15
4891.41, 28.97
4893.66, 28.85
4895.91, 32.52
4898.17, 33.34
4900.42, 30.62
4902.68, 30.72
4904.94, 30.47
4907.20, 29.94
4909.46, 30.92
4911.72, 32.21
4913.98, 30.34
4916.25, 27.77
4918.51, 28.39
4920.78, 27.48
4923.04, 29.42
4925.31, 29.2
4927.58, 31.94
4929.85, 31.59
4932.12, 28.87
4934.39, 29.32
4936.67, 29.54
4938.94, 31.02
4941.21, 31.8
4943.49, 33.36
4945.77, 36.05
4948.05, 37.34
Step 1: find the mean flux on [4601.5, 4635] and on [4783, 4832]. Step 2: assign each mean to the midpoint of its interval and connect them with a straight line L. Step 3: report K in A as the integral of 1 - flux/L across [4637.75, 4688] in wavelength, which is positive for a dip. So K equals 1.3 A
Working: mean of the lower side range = 30.9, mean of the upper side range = 29.9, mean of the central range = 29.9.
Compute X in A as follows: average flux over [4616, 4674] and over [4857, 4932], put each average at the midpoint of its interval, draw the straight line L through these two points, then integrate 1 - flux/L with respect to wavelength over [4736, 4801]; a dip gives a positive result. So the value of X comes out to 1.6 A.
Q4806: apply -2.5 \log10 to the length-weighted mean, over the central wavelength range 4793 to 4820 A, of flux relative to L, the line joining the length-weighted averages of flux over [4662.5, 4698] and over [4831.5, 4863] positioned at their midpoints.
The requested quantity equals 0.07 mag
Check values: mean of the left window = 30.4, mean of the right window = 32.4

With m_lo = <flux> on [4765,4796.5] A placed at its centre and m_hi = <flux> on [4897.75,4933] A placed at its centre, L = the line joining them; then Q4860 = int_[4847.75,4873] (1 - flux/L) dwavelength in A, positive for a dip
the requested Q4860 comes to -3.2 A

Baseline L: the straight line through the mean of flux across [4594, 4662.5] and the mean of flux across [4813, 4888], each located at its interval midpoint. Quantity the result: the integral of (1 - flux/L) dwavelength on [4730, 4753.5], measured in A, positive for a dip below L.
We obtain 0.9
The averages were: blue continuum 30.1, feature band 29.5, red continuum 31.2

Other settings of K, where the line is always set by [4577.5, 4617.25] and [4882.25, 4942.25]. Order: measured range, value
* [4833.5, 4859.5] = -0.99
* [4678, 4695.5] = -0.76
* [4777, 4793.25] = 0.32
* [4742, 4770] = 0.43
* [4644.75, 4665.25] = 0.59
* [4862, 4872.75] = -1.02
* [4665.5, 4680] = 0.15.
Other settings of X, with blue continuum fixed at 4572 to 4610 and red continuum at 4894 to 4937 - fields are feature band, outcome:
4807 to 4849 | -0.18 A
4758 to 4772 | 0.35 A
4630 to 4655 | 0.16 A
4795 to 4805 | 0.25 A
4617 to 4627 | -0.43 A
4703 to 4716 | -0.06 A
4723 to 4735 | 0.27 A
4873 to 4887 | 0.41 A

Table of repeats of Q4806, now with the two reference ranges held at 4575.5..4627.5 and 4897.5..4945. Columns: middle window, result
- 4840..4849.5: 0.00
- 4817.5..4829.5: 0.00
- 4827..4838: 0.00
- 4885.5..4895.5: 0.04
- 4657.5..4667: 0.03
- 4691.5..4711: 0.04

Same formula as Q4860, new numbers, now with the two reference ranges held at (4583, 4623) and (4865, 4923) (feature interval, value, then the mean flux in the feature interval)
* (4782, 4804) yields 0.27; 29.6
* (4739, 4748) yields 0.08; 29.8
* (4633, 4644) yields 0.12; 29.8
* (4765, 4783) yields 0.59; 29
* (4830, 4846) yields -0.02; 29.9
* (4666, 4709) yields 0.16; 30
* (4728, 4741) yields 0.38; 29.2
